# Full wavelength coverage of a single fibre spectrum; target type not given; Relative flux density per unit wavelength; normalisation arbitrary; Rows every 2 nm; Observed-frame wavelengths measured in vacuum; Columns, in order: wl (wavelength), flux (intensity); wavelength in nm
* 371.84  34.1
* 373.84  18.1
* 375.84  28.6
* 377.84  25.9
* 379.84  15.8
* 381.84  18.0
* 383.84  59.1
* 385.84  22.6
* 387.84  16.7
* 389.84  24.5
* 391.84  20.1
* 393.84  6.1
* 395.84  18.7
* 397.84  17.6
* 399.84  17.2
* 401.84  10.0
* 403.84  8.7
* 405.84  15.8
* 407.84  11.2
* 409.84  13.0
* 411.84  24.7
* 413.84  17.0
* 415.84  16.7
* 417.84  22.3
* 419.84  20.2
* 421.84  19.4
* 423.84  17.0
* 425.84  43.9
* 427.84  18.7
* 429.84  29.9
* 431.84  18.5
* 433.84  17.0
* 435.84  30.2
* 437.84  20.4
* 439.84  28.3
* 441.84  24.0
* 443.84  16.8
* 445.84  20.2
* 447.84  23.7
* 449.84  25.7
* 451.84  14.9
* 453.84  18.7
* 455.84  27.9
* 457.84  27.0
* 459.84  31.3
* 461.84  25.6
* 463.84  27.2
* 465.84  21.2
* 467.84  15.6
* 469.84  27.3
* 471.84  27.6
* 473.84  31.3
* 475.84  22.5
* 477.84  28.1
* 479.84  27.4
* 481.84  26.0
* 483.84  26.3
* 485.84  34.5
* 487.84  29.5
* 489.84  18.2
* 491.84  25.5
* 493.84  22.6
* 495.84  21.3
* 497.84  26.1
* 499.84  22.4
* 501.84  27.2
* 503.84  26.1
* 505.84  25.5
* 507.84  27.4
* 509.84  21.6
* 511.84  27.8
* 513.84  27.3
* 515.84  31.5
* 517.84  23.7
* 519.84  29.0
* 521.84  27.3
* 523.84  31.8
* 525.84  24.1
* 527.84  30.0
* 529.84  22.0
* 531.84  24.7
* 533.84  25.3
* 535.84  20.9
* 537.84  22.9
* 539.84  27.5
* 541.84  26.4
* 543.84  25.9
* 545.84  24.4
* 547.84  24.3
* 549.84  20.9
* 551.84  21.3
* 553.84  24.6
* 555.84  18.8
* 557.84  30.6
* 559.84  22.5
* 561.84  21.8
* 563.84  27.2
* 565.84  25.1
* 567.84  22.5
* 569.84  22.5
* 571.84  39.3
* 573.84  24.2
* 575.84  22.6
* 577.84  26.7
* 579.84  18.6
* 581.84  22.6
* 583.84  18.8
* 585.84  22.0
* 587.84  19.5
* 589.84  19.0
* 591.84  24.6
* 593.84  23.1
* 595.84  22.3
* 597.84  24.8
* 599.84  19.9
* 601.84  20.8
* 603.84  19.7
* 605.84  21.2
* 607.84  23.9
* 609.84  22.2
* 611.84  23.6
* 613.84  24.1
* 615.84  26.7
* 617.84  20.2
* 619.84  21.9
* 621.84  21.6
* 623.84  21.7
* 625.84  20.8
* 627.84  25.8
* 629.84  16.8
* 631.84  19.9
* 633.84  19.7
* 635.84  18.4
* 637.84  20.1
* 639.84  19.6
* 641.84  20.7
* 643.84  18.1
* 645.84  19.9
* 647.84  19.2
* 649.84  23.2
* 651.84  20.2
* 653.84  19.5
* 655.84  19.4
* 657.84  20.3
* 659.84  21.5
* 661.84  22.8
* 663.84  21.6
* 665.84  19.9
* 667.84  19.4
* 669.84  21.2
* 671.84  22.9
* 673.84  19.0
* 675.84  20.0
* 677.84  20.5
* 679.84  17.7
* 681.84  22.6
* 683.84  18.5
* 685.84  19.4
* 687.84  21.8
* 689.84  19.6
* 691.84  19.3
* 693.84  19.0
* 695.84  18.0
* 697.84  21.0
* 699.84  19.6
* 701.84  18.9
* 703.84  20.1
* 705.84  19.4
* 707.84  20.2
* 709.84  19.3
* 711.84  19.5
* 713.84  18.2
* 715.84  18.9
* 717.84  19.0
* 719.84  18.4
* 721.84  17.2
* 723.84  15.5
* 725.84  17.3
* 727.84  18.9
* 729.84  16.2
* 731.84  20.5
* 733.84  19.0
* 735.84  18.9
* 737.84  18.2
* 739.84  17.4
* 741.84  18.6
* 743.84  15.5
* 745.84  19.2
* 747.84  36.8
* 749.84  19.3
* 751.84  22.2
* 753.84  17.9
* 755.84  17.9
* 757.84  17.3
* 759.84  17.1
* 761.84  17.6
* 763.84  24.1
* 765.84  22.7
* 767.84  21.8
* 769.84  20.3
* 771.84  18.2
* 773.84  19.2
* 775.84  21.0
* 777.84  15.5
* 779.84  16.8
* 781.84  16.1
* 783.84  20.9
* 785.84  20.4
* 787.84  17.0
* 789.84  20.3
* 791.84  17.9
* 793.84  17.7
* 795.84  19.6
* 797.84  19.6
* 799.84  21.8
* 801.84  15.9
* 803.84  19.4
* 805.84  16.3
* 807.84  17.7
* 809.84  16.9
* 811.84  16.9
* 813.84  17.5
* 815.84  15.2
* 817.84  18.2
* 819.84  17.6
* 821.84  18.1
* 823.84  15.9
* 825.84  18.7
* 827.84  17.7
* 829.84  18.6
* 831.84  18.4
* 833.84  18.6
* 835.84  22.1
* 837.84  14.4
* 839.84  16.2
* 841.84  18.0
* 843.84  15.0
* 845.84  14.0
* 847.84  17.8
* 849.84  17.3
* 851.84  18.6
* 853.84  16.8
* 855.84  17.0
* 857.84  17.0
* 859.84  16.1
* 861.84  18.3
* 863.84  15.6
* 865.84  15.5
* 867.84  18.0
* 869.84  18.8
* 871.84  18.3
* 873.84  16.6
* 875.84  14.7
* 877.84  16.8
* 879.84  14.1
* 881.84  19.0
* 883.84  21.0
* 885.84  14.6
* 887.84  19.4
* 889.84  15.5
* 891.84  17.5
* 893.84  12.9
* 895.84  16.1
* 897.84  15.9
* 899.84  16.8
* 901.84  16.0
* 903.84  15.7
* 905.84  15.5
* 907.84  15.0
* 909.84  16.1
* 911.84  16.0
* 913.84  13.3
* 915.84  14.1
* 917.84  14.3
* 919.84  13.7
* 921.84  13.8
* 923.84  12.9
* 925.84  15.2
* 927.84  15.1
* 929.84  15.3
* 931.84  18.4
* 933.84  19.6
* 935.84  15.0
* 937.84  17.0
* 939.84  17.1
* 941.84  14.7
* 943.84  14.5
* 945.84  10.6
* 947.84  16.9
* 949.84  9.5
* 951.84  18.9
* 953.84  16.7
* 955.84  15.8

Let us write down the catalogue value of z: 0.140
